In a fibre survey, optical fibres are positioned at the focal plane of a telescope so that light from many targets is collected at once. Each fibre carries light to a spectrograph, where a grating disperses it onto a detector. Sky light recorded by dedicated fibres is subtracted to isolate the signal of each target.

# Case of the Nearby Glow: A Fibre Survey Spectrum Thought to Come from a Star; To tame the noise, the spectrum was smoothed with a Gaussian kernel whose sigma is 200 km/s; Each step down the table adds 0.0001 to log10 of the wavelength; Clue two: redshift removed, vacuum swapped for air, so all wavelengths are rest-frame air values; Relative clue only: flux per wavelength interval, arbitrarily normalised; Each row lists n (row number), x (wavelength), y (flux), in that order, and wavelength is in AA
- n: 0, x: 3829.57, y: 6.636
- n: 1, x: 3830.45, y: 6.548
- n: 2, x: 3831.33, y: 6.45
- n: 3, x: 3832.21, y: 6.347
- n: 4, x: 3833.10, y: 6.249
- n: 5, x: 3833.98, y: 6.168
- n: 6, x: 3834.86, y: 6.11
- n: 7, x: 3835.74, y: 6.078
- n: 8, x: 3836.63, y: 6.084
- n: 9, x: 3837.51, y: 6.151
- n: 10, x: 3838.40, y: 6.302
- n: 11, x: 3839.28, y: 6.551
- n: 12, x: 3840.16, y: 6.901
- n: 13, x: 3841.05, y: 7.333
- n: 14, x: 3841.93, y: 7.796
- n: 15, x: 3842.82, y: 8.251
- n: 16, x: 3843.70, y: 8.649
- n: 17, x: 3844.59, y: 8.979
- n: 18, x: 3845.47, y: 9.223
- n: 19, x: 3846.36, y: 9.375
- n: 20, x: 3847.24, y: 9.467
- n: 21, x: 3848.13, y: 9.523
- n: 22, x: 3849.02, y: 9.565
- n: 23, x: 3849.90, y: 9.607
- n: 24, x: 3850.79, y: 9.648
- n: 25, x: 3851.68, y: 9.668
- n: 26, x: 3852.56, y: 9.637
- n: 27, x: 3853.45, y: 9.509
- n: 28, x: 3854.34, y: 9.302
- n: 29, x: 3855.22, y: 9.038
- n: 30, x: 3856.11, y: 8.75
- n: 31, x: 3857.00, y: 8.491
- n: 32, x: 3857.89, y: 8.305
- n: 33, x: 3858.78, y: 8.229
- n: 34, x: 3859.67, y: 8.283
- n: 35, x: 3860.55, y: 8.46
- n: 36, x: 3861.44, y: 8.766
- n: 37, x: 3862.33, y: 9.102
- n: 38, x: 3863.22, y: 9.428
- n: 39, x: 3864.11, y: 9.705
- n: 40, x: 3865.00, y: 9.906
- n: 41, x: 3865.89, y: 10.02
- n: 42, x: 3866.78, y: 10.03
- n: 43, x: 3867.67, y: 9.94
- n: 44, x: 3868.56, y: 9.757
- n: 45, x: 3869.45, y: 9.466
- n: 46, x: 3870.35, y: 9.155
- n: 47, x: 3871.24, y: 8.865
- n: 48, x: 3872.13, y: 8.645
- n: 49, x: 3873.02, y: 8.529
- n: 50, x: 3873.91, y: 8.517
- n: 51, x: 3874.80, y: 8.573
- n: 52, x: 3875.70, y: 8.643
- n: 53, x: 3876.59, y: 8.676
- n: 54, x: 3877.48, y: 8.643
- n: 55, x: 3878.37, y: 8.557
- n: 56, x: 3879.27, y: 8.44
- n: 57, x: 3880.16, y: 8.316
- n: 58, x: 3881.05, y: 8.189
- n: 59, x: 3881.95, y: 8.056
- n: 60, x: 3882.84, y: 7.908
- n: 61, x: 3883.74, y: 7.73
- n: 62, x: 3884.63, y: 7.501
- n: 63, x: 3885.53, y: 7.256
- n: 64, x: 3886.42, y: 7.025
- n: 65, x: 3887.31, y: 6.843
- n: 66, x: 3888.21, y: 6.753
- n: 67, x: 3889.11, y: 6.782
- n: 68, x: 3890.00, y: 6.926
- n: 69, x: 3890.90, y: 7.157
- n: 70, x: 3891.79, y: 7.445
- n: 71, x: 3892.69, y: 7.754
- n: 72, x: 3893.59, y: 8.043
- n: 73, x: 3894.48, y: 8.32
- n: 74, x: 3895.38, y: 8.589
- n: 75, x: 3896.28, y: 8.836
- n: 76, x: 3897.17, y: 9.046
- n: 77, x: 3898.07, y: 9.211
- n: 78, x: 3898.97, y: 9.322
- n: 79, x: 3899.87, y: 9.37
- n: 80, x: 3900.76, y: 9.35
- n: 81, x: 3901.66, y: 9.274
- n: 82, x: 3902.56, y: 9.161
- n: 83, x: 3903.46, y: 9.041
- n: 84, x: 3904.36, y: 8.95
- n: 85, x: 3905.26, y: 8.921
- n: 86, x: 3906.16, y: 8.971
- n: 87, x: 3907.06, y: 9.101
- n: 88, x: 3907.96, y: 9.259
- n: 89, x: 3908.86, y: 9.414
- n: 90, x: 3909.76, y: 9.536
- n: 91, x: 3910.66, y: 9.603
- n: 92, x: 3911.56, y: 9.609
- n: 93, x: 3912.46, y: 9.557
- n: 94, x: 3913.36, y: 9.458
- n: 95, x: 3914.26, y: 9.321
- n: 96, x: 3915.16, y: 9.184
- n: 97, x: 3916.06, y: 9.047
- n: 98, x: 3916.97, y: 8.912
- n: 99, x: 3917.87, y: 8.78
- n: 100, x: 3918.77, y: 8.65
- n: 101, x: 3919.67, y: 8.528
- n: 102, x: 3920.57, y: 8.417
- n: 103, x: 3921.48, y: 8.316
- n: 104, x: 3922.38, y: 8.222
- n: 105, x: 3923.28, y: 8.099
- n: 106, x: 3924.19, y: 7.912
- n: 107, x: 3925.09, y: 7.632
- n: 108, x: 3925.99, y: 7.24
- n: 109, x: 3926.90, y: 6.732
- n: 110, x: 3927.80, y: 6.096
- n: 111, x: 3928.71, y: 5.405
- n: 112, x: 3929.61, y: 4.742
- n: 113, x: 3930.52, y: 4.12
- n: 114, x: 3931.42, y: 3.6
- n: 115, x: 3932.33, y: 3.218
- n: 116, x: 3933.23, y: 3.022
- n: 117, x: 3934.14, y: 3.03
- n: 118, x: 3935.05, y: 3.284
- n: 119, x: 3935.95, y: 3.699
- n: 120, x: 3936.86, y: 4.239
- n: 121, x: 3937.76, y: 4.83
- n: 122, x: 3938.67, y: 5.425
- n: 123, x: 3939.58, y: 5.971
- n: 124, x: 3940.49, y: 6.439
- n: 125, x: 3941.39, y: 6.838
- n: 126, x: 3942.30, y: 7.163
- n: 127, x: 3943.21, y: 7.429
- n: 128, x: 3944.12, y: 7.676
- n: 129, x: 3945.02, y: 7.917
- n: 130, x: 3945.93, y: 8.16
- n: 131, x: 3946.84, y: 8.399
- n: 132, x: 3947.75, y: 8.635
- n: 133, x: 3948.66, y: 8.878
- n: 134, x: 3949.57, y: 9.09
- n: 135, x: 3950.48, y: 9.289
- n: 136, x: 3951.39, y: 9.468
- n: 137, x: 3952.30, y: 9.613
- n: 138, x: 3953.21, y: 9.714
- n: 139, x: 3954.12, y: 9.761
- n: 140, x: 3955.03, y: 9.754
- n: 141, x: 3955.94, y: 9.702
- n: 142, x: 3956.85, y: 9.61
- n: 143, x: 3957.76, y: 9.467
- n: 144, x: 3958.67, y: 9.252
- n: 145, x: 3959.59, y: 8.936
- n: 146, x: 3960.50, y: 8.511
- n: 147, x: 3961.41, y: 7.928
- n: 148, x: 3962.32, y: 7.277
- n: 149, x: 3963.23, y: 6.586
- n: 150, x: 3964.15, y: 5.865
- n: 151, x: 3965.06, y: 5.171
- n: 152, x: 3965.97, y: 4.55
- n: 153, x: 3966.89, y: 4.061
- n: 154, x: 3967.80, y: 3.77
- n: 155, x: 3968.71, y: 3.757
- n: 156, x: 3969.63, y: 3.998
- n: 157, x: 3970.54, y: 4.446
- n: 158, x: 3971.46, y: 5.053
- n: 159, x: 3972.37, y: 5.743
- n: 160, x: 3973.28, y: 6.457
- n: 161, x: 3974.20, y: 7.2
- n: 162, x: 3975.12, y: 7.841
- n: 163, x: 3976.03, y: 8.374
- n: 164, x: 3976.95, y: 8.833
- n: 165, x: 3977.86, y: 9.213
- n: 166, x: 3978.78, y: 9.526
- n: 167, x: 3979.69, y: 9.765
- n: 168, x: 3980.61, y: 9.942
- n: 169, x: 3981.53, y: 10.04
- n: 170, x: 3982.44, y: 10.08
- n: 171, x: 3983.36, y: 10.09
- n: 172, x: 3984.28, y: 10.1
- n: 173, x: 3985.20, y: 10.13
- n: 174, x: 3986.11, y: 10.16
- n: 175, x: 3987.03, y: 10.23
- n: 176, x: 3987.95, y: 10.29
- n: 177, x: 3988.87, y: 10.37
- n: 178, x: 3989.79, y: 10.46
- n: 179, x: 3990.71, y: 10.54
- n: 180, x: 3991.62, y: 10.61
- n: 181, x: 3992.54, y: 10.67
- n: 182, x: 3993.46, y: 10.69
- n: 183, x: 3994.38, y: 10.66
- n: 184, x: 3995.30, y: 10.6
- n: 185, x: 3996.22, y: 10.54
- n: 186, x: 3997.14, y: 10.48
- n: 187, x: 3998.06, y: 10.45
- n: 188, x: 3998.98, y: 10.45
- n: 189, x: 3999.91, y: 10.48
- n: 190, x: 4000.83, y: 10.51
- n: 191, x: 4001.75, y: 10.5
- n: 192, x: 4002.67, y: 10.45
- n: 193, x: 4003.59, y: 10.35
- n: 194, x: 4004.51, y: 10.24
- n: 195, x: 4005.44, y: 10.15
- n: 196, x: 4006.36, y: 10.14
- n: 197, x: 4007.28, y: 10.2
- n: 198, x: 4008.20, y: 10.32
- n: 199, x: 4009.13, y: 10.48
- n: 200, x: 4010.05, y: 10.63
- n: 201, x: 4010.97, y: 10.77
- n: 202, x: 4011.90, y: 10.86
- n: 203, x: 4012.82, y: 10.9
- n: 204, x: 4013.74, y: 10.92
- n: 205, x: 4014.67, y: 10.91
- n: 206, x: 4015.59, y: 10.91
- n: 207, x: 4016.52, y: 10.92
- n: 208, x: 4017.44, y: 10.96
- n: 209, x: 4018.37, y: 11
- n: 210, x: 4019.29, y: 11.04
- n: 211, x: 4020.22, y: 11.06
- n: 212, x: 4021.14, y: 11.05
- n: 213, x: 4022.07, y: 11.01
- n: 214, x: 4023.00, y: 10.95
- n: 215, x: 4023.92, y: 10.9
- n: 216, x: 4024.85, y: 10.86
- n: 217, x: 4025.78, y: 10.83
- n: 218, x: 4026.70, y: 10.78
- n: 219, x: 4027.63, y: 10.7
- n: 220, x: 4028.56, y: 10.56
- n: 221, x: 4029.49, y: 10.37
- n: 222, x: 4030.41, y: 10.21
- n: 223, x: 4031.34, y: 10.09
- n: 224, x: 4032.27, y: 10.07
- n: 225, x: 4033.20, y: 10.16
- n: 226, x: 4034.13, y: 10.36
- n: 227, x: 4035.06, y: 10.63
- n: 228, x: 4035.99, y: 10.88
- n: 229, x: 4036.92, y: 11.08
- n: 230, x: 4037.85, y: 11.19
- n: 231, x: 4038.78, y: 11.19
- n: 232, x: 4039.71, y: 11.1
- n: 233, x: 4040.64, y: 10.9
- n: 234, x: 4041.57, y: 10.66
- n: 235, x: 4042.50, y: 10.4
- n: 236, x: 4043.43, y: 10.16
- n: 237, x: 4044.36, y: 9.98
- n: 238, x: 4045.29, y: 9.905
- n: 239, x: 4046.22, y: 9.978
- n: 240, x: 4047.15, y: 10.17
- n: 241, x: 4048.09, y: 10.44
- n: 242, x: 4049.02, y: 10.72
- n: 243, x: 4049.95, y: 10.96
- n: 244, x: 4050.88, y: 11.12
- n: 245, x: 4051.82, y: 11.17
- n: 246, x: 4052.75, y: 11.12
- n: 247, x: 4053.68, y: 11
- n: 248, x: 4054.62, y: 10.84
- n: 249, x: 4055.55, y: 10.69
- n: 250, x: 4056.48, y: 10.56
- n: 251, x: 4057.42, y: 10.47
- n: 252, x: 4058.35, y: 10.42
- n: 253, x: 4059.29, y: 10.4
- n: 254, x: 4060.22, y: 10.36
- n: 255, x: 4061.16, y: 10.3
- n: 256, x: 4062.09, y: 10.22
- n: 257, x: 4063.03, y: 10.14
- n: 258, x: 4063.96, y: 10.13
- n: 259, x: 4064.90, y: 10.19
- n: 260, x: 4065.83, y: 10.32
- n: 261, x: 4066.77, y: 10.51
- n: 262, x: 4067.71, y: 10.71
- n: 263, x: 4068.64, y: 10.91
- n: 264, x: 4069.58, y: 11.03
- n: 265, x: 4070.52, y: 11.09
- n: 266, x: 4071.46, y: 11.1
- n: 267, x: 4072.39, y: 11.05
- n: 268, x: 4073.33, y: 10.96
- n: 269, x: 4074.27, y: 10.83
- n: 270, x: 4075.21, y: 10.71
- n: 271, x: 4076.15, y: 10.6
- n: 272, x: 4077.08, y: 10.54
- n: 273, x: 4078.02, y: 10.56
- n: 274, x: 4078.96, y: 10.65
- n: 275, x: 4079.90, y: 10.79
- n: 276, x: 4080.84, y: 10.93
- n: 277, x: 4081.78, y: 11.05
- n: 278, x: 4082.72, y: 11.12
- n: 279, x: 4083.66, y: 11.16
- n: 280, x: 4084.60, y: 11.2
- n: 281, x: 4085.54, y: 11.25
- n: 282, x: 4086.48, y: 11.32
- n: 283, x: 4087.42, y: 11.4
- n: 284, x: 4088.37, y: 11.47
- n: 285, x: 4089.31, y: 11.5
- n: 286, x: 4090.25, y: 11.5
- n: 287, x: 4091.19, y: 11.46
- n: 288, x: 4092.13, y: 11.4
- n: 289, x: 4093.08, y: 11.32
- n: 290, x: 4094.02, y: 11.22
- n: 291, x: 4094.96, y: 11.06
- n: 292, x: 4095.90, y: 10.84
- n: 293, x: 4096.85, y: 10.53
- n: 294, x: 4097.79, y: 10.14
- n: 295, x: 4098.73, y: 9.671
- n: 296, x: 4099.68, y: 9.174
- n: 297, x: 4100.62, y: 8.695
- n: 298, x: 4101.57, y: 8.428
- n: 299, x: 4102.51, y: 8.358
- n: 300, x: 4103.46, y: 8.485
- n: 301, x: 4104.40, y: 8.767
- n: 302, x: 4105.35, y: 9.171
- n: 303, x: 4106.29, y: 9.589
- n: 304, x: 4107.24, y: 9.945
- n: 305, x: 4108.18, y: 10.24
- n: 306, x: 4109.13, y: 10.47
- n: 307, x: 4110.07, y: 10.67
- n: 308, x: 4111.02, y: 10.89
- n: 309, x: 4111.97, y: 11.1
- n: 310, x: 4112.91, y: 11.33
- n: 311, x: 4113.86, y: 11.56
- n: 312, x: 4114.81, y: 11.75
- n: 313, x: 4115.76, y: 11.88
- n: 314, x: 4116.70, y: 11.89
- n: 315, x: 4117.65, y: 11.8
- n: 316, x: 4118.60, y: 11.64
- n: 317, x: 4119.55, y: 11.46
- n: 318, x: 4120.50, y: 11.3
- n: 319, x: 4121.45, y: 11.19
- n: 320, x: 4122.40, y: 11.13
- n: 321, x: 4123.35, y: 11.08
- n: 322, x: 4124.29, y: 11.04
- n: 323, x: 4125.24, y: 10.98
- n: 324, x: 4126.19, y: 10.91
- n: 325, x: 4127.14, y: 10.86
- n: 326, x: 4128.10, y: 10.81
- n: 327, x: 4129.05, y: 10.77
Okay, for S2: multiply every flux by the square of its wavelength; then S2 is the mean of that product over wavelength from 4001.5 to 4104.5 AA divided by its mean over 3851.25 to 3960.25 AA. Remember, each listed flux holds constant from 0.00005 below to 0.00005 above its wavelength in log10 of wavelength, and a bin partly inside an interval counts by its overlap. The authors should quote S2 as 1.40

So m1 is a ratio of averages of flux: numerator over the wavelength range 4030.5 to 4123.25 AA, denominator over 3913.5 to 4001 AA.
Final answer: 1.35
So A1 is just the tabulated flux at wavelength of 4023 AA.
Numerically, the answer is 10.95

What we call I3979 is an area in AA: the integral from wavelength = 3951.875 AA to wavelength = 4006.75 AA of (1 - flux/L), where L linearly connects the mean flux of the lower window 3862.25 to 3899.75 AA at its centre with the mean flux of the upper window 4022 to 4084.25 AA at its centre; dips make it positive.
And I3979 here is 5.1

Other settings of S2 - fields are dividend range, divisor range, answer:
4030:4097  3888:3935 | 1.48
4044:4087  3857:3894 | 1.40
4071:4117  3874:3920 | 1.37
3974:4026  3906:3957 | 1.41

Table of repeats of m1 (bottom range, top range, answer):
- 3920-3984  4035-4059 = 1.50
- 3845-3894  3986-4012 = 1.21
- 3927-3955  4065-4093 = 1.68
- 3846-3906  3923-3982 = 0.80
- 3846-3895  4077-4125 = 1.25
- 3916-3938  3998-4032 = 1.72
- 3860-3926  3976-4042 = 1.21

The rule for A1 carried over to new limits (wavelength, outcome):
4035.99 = 10.88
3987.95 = 10.29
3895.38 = 8.589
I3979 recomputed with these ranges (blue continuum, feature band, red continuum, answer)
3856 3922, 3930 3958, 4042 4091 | 7.1 AA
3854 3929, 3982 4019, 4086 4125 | -3.3 AA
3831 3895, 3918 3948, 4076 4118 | 8.8 AA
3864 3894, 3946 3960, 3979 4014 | 0.5 AA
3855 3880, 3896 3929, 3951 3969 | -1.5 AA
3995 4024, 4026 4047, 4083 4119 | 0.3 AA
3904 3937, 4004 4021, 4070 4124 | -2.9 AA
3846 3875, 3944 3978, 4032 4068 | 8.1 AA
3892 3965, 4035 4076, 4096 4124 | -4.2 AA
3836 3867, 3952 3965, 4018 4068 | 1.5 AA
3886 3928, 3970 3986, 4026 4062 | 1.9 AA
